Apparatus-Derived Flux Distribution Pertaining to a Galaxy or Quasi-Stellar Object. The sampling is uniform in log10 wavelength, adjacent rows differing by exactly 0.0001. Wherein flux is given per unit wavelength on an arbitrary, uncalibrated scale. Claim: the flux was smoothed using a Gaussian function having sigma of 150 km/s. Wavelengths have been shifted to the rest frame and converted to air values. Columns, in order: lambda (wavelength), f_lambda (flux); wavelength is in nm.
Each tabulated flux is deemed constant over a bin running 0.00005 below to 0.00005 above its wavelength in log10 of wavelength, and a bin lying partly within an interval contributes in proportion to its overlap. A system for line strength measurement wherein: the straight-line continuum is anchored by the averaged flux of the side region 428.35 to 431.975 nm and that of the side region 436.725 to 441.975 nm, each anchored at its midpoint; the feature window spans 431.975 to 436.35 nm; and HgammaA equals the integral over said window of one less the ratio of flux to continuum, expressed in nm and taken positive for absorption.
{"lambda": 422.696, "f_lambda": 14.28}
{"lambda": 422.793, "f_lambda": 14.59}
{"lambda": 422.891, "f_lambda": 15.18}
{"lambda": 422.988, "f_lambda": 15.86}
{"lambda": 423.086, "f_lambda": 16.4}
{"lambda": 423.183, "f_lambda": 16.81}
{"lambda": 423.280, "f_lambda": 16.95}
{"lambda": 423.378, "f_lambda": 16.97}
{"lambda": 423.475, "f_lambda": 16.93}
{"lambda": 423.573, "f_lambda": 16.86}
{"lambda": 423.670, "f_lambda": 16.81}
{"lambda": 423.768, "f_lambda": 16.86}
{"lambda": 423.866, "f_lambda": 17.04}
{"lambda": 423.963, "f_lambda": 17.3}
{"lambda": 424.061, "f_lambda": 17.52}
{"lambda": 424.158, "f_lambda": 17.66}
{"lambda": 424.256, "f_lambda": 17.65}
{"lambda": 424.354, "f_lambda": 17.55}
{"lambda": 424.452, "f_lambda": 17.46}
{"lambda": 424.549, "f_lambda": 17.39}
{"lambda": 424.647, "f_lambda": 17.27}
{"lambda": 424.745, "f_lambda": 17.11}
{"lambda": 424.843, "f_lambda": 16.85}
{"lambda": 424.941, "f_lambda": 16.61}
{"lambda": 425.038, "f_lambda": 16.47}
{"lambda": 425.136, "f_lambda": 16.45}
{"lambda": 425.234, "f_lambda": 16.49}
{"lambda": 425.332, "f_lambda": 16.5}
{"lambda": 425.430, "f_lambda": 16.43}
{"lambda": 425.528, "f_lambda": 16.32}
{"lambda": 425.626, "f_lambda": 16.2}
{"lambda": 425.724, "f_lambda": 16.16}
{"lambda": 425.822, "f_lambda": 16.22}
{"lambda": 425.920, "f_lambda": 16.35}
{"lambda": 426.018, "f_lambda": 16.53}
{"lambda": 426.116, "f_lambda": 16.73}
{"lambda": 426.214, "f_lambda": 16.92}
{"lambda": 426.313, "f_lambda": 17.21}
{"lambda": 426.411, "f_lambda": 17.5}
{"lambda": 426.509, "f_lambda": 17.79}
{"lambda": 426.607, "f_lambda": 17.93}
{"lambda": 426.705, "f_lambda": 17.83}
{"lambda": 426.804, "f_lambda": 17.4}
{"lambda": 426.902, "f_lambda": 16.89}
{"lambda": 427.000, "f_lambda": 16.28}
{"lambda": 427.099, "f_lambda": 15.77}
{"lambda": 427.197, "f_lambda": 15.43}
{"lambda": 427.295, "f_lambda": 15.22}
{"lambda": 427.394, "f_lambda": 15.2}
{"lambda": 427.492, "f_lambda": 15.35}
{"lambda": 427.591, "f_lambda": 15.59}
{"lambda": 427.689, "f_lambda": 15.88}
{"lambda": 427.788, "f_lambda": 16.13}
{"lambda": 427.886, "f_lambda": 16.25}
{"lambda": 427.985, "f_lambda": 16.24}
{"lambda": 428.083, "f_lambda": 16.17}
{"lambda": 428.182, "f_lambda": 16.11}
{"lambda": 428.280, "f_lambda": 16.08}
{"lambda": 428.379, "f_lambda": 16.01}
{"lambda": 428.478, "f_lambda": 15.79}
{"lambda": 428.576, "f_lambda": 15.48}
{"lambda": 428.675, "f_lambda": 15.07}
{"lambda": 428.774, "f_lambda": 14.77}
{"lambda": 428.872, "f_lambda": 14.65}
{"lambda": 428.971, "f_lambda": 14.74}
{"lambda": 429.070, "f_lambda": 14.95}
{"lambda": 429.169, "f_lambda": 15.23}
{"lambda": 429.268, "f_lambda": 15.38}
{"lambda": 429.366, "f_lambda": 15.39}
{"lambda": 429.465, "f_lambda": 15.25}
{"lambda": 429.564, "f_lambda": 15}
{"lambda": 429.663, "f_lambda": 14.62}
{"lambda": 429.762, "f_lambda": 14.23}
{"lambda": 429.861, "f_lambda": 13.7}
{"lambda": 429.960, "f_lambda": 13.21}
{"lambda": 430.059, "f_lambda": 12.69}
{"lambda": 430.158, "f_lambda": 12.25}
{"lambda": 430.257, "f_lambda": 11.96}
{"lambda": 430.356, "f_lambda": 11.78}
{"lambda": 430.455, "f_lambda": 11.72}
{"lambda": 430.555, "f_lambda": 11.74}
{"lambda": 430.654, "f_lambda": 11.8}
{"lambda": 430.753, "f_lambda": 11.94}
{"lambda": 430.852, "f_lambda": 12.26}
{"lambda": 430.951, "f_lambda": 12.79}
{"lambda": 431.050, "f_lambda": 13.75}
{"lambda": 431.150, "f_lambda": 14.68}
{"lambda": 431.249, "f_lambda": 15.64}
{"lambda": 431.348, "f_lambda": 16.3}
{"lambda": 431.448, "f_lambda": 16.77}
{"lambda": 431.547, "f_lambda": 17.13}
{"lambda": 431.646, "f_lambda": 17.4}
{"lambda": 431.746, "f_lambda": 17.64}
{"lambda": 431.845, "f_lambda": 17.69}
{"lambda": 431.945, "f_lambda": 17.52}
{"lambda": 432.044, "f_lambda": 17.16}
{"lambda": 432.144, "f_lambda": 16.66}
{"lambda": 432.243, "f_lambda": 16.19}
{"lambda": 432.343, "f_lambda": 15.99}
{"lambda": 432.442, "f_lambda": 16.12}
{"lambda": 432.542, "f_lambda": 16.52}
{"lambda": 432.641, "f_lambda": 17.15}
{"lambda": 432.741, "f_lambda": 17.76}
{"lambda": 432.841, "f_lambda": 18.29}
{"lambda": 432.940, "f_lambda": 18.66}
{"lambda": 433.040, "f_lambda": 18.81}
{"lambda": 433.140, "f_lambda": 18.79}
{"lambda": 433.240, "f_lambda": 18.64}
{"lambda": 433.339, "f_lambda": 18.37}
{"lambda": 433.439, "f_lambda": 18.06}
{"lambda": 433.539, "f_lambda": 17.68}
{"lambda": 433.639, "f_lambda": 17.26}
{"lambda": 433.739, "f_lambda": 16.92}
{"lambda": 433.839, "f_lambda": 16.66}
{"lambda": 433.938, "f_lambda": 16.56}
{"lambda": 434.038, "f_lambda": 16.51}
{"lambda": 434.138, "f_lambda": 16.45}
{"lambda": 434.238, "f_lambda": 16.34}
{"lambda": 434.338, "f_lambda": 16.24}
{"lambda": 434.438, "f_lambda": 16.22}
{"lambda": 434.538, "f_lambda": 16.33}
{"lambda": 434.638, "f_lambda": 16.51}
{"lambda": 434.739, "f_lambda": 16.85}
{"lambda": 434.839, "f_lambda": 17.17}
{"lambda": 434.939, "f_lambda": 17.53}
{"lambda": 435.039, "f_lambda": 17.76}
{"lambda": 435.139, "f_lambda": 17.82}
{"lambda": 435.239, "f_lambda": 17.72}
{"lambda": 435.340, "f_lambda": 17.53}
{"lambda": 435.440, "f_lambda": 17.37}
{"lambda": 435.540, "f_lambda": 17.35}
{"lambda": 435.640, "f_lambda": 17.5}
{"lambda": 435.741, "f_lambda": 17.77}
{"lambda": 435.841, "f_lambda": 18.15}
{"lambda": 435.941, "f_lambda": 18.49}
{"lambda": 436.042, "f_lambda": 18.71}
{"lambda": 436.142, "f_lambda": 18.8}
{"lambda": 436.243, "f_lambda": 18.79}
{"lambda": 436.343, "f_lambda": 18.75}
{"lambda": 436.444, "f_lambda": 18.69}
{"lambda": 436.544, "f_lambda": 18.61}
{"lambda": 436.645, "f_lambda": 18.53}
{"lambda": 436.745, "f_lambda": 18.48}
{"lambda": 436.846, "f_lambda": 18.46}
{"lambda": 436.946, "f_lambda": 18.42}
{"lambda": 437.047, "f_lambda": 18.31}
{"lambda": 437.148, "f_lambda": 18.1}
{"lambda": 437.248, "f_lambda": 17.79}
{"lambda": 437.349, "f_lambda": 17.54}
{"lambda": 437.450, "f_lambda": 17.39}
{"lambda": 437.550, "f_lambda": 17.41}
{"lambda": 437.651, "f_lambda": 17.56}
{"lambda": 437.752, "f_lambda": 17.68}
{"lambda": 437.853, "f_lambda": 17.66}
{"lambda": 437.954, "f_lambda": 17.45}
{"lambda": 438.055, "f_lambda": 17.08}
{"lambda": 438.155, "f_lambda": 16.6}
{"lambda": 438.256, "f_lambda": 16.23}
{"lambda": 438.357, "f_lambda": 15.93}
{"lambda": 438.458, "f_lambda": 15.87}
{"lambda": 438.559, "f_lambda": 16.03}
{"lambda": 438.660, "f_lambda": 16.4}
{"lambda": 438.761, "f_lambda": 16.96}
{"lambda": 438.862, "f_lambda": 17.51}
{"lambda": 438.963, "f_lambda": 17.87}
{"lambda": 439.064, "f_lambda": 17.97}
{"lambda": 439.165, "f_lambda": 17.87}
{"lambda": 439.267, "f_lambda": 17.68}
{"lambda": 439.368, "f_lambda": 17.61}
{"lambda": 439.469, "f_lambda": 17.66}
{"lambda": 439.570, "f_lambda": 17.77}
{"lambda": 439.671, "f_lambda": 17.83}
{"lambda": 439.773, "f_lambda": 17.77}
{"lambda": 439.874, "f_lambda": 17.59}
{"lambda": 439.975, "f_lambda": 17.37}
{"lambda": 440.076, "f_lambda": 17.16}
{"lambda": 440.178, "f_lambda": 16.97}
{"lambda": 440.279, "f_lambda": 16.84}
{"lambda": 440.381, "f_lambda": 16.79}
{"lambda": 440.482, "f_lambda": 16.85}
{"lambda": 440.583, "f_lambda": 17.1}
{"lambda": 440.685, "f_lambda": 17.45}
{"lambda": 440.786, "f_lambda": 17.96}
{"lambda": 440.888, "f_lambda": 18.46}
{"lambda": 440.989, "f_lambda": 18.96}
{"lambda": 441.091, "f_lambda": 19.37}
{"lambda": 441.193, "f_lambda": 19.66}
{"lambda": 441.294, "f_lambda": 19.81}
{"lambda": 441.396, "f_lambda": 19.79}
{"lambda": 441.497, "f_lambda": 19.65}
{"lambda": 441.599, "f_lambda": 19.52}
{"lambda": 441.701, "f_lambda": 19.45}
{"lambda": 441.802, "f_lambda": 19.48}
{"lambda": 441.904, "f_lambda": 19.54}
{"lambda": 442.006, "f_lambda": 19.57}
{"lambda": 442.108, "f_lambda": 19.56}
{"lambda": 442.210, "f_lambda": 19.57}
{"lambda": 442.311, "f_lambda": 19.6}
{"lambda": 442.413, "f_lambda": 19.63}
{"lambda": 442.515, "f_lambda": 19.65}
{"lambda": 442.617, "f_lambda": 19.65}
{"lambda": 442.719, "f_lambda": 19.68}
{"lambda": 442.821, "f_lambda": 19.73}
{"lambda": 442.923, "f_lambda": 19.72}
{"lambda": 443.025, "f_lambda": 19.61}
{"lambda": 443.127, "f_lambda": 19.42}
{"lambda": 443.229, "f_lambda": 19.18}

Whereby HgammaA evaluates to -0.40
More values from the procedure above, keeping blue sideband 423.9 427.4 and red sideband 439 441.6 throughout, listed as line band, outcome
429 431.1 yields 0.459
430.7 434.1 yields 0.142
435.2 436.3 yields -0.023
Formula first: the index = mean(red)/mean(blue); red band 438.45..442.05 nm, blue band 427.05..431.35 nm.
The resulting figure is 1.24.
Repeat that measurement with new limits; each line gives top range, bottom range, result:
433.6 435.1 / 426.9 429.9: 1.09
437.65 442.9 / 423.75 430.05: 1.12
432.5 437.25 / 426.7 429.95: 1.14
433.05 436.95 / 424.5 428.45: 1.07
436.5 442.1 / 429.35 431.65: 1.29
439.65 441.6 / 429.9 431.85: 1.30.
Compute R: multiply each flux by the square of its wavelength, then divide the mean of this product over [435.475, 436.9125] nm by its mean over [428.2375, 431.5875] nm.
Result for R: 1.33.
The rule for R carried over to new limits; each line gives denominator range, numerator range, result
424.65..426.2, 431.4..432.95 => 1.07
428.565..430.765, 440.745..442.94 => 1.49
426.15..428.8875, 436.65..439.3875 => 1.13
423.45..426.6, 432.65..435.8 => 1.07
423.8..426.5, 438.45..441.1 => 1.11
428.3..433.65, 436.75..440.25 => 1.16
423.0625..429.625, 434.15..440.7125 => 1.12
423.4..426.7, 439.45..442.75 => 1.18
